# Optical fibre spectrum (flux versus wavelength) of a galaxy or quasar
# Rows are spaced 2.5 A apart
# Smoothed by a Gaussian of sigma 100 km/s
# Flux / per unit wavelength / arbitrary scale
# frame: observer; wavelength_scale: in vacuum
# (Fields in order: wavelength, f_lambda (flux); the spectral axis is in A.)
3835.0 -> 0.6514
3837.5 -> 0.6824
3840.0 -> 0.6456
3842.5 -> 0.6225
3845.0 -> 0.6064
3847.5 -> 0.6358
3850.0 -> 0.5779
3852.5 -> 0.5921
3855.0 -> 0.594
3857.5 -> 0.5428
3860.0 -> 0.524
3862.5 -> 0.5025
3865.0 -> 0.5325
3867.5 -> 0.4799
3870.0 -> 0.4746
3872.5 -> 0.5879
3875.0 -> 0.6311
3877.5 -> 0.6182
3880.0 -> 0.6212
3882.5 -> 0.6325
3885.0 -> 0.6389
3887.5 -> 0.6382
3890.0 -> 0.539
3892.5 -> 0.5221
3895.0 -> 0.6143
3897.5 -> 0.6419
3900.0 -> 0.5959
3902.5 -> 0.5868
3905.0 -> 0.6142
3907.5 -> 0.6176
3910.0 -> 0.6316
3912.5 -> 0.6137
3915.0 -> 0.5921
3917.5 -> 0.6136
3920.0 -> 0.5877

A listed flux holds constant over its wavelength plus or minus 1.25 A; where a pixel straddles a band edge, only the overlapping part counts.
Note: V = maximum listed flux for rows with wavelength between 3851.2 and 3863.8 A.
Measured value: 0.594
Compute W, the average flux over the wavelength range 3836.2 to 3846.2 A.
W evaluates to 0.639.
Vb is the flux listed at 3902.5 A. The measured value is 0.5868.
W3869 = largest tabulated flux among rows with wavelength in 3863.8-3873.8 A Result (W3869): 0.5879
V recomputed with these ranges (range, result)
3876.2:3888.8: 0.6389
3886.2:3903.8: 0.6419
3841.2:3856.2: 0.6358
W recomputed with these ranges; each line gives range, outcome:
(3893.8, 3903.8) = 0.61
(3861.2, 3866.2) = 0.517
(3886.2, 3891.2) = 0.59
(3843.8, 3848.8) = 0.621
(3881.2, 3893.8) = 0.594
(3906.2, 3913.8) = 0.621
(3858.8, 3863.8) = 0.513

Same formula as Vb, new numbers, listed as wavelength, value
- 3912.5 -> 0.6137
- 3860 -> 0.524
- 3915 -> 0.5921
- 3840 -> 0.6456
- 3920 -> 0.5877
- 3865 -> 0.5325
